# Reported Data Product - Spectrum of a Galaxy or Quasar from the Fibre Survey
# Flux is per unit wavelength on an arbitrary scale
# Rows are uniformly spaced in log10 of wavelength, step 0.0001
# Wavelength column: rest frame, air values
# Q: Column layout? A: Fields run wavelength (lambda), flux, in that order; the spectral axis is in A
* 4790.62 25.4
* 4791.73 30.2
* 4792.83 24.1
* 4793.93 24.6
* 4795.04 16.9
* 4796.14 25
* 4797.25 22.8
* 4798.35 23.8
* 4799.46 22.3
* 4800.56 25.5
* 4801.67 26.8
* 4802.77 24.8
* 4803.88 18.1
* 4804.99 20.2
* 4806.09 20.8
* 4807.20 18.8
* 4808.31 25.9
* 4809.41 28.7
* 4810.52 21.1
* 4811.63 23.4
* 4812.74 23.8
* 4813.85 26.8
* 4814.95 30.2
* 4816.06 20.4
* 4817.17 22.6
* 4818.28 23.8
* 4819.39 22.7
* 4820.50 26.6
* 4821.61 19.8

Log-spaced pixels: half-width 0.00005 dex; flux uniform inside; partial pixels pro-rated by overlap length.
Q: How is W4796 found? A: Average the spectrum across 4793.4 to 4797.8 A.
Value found 22.3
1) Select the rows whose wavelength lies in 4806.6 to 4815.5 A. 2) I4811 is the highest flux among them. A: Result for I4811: 30.2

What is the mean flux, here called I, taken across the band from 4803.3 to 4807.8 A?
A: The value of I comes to 19.5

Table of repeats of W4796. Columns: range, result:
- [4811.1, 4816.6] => 25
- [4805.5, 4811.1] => 23.1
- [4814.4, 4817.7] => 24.4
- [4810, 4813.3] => 22.7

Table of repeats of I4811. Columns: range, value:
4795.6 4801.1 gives 25.5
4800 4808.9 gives 26.8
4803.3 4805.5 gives 20.2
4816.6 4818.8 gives 23.8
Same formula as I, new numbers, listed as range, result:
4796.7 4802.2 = 24.2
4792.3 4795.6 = 21.9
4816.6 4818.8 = 23.2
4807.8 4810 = 27.3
